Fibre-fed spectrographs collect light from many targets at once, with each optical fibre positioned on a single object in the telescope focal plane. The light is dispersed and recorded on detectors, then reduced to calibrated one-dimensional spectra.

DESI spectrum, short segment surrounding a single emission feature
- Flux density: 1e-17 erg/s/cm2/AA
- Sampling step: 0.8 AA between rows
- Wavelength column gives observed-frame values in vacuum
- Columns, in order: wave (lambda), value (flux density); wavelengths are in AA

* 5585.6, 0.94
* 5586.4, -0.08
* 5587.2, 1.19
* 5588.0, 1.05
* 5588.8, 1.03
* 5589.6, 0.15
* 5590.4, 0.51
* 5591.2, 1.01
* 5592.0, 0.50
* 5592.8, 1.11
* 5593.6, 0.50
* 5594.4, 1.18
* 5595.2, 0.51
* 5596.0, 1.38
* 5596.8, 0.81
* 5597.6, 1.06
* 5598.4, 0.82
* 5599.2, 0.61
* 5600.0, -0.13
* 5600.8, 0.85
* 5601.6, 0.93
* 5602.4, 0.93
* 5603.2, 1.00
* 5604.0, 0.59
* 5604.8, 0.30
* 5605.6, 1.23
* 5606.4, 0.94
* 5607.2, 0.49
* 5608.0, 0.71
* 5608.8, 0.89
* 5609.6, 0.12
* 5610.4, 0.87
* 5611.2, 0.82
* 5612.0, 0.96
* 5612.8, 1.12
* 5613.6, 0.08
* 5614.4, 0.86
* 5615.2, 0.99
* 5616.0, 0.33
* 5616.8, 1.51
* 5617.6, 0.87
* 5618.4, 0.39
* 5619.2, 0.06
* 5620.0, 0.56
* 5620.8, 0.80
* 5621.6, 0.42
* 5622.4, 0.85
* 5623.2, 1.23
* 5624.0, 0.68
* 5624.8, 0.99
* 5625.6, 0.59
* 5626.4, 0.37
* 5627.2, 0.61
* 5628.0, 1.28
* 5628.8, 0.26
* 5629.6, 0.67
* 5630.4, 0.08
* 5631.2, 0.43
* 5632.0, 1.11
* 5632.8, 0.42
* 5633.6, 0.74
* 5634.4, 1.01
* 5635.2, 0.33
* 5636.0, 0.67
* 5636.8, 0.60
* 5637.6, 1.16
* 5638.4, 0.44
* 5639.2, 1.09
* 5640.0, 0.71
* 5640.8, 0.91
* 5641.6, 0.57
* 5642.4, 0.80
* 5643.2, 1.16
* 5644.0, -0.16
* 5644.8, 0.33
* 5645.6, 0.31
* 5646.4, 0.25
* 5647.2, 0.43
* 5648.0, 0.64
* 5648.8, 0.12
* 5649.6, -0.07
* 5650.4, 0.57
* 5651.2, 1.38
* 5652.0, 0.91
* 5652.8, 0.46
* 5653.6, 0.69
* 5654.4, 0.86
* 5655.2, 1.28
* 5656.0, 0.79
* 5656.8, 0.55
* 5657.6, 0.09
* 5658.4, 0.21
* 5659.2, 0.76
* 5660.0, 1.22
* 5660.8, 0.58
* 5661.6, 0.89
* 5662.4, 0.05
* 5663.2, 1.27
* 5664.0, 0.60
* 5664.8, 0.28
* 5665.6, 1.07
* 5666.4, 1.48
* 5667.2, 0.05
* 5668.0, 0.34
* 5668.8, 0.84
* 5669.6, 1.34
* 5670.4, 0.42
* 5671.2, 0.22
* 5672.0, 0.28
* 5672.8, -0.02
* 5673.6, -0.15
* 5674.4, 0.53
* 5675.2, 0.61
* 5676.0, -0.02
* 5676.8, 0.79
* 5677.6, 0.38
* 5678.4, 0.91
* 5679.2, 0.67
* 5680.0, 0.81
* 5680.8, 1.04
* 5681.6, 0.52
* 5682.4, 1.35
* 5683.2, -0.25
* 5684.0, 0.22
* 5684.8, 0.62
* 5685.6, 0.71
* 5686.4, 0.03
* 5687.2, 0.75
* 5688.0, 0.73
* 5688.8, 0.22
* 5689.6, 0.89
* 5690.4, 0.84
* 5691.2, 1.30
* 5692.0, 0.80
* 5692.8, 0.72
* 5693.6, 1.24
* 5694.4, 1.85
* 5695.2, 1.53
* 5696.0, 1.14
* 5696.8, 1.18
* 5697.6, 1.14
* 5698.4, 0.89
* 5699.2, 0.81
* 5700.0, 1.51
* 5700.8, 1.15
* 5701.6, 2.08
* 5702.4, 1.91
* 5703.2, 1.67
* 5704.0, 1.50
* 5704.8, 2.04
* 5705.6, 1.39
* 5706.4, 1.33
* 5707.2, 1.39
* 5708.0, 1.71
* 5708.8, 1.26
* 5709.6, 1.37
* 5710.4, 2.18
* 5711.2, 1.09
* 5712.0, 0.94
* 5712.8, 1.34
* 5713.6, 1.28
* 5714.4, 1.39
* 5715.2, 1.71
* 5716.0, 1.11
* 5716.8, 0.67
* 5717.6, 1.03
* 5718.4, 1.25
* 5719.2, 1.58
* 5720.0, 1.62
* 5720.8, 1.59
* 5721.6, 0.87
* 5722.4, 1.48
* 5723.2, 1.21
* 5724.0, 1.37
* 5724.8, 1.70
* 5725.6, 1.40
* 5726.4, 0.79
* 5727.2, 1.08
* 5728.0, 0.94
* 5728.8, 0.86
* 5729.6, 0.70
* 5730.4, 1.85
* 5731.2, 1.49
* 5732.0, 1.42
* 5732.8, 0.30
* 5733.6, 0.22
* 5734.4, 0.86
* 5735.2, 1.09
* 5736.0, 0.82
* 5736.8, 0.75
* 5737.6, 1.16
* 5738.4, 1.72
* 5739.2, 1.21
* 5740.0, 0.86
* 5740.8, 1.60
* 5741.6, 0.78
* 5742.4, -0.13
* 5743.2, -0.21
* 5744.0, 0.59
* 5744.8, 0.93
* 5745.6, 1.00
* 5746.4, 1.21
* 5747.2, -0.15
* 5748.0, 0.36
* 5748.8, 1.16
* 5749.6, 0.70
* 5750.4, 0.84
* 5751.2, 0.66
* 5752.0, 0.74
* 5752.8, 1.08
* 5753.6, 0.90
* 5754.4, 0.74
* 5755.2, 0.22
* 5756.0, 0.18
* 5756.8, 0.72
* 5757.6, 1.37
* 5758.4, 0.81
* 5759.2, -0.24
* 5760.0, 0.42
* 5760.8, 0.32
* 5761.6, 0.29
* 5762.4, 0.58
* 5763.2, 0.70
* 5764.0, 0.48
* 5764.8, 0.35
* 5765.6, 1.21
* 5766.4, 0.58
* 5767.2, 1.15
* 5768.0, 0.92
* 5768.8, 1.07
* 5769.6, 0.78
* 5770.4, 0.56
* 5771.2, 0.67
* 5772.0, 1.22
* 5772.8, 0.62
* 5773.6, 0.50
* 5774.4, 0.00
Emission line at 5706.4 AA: Mg II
